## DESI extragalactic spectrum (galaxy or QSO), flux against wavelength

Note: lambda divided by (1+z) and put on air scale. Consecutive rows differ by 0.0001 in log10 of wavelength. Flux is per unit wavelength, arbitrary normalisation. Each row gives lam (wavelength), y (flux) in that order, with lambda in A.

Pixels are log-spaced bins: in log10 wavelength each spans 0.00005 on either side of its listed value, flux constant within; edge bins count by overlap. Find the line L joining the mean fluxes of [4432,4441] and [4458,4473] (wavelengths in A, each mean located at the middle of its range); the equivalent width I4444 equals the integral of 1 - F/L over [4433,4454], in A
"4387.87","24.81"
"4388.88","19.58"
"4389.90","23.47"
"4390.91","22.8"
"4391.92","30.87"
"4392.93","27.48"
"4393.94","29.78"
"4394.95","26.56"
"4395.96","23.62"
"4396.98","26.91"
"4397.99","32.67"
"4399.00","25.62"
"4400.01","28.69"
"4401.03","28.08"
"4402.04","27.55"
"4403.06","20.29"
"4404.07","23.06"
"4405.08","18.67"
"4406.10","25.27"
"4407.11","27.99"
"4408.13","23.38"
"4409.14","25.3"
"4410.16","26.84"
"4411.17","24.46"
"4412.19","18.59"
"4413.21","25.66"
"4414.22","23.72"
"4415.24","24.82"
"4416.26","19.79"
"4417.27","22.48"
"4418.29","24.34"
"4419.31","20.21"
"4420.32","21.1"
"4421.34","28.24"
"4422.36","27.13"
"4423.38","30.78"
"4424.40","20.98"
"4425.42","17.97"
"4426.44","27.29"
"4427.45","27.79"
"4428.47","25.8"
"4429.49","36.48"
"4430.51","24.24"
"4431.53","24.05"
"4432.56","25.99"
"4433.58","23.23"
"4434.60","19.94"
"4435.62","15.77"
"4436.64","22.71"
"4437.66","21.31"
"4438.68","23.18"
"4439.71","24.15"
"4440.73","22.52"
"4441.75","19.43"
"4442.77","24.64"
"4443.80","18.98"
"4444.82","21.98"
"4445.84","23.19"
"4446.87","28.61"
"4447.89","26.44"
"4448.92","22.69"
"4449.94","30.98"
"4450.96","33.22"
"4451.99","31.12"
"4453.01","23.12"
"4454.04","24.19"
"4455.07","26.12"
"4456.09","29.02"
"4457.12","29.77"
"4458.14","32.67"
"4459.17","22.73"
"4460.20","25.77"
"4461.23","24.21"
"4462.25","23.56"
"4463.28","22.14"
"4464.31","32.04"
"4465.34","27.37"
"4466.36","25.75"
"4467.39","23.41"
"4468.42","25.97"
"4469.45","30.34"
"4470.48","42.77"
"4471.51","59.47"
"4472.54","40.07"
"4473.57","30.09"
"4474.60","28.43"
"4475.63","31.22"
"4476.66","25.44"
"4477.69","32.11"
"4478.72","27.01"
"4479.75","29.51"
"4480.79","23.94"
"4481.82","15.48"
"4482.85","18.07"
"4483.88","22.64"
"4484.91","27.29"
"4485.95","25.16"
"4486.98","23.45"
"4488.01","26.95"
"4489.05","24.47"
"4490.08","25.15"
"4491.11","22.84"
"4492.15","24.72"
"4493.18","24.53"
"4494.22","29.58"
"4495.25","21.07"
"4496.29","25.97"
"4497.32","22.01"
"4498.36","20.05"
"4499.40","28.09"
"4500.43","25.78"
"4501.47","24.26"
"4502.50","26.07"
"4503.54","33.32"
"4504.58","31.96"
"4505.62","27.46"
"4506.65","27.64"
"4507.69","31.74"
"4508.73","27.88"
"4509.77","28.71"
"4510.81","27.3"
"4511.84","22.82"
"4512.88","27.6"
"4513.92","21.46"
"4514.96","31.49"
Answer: 0.2 A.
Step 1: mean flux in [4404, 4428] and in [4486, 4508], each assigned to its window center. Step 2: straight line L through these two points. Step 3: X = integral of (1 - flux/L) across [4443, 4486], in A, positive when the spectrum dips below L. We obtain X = -4.3 A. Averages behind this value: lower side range 24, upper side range 26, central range 27.7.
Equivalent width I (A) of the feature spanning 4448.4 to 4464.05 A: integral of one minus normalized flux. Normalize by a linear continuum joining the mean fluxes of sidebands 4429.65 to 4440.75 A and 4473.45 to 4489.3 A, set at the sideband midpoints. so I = -1.8 A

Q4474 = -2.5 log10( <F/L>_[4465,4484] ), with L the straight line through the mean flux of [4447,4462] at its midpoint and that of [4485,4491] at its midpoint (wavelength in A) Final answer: -0.14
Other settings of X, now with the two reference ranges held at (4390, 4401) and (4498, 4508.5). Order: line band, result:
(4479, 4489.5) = 1.49 A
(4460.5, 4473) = -1.66 A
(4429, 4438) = 1.23 A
